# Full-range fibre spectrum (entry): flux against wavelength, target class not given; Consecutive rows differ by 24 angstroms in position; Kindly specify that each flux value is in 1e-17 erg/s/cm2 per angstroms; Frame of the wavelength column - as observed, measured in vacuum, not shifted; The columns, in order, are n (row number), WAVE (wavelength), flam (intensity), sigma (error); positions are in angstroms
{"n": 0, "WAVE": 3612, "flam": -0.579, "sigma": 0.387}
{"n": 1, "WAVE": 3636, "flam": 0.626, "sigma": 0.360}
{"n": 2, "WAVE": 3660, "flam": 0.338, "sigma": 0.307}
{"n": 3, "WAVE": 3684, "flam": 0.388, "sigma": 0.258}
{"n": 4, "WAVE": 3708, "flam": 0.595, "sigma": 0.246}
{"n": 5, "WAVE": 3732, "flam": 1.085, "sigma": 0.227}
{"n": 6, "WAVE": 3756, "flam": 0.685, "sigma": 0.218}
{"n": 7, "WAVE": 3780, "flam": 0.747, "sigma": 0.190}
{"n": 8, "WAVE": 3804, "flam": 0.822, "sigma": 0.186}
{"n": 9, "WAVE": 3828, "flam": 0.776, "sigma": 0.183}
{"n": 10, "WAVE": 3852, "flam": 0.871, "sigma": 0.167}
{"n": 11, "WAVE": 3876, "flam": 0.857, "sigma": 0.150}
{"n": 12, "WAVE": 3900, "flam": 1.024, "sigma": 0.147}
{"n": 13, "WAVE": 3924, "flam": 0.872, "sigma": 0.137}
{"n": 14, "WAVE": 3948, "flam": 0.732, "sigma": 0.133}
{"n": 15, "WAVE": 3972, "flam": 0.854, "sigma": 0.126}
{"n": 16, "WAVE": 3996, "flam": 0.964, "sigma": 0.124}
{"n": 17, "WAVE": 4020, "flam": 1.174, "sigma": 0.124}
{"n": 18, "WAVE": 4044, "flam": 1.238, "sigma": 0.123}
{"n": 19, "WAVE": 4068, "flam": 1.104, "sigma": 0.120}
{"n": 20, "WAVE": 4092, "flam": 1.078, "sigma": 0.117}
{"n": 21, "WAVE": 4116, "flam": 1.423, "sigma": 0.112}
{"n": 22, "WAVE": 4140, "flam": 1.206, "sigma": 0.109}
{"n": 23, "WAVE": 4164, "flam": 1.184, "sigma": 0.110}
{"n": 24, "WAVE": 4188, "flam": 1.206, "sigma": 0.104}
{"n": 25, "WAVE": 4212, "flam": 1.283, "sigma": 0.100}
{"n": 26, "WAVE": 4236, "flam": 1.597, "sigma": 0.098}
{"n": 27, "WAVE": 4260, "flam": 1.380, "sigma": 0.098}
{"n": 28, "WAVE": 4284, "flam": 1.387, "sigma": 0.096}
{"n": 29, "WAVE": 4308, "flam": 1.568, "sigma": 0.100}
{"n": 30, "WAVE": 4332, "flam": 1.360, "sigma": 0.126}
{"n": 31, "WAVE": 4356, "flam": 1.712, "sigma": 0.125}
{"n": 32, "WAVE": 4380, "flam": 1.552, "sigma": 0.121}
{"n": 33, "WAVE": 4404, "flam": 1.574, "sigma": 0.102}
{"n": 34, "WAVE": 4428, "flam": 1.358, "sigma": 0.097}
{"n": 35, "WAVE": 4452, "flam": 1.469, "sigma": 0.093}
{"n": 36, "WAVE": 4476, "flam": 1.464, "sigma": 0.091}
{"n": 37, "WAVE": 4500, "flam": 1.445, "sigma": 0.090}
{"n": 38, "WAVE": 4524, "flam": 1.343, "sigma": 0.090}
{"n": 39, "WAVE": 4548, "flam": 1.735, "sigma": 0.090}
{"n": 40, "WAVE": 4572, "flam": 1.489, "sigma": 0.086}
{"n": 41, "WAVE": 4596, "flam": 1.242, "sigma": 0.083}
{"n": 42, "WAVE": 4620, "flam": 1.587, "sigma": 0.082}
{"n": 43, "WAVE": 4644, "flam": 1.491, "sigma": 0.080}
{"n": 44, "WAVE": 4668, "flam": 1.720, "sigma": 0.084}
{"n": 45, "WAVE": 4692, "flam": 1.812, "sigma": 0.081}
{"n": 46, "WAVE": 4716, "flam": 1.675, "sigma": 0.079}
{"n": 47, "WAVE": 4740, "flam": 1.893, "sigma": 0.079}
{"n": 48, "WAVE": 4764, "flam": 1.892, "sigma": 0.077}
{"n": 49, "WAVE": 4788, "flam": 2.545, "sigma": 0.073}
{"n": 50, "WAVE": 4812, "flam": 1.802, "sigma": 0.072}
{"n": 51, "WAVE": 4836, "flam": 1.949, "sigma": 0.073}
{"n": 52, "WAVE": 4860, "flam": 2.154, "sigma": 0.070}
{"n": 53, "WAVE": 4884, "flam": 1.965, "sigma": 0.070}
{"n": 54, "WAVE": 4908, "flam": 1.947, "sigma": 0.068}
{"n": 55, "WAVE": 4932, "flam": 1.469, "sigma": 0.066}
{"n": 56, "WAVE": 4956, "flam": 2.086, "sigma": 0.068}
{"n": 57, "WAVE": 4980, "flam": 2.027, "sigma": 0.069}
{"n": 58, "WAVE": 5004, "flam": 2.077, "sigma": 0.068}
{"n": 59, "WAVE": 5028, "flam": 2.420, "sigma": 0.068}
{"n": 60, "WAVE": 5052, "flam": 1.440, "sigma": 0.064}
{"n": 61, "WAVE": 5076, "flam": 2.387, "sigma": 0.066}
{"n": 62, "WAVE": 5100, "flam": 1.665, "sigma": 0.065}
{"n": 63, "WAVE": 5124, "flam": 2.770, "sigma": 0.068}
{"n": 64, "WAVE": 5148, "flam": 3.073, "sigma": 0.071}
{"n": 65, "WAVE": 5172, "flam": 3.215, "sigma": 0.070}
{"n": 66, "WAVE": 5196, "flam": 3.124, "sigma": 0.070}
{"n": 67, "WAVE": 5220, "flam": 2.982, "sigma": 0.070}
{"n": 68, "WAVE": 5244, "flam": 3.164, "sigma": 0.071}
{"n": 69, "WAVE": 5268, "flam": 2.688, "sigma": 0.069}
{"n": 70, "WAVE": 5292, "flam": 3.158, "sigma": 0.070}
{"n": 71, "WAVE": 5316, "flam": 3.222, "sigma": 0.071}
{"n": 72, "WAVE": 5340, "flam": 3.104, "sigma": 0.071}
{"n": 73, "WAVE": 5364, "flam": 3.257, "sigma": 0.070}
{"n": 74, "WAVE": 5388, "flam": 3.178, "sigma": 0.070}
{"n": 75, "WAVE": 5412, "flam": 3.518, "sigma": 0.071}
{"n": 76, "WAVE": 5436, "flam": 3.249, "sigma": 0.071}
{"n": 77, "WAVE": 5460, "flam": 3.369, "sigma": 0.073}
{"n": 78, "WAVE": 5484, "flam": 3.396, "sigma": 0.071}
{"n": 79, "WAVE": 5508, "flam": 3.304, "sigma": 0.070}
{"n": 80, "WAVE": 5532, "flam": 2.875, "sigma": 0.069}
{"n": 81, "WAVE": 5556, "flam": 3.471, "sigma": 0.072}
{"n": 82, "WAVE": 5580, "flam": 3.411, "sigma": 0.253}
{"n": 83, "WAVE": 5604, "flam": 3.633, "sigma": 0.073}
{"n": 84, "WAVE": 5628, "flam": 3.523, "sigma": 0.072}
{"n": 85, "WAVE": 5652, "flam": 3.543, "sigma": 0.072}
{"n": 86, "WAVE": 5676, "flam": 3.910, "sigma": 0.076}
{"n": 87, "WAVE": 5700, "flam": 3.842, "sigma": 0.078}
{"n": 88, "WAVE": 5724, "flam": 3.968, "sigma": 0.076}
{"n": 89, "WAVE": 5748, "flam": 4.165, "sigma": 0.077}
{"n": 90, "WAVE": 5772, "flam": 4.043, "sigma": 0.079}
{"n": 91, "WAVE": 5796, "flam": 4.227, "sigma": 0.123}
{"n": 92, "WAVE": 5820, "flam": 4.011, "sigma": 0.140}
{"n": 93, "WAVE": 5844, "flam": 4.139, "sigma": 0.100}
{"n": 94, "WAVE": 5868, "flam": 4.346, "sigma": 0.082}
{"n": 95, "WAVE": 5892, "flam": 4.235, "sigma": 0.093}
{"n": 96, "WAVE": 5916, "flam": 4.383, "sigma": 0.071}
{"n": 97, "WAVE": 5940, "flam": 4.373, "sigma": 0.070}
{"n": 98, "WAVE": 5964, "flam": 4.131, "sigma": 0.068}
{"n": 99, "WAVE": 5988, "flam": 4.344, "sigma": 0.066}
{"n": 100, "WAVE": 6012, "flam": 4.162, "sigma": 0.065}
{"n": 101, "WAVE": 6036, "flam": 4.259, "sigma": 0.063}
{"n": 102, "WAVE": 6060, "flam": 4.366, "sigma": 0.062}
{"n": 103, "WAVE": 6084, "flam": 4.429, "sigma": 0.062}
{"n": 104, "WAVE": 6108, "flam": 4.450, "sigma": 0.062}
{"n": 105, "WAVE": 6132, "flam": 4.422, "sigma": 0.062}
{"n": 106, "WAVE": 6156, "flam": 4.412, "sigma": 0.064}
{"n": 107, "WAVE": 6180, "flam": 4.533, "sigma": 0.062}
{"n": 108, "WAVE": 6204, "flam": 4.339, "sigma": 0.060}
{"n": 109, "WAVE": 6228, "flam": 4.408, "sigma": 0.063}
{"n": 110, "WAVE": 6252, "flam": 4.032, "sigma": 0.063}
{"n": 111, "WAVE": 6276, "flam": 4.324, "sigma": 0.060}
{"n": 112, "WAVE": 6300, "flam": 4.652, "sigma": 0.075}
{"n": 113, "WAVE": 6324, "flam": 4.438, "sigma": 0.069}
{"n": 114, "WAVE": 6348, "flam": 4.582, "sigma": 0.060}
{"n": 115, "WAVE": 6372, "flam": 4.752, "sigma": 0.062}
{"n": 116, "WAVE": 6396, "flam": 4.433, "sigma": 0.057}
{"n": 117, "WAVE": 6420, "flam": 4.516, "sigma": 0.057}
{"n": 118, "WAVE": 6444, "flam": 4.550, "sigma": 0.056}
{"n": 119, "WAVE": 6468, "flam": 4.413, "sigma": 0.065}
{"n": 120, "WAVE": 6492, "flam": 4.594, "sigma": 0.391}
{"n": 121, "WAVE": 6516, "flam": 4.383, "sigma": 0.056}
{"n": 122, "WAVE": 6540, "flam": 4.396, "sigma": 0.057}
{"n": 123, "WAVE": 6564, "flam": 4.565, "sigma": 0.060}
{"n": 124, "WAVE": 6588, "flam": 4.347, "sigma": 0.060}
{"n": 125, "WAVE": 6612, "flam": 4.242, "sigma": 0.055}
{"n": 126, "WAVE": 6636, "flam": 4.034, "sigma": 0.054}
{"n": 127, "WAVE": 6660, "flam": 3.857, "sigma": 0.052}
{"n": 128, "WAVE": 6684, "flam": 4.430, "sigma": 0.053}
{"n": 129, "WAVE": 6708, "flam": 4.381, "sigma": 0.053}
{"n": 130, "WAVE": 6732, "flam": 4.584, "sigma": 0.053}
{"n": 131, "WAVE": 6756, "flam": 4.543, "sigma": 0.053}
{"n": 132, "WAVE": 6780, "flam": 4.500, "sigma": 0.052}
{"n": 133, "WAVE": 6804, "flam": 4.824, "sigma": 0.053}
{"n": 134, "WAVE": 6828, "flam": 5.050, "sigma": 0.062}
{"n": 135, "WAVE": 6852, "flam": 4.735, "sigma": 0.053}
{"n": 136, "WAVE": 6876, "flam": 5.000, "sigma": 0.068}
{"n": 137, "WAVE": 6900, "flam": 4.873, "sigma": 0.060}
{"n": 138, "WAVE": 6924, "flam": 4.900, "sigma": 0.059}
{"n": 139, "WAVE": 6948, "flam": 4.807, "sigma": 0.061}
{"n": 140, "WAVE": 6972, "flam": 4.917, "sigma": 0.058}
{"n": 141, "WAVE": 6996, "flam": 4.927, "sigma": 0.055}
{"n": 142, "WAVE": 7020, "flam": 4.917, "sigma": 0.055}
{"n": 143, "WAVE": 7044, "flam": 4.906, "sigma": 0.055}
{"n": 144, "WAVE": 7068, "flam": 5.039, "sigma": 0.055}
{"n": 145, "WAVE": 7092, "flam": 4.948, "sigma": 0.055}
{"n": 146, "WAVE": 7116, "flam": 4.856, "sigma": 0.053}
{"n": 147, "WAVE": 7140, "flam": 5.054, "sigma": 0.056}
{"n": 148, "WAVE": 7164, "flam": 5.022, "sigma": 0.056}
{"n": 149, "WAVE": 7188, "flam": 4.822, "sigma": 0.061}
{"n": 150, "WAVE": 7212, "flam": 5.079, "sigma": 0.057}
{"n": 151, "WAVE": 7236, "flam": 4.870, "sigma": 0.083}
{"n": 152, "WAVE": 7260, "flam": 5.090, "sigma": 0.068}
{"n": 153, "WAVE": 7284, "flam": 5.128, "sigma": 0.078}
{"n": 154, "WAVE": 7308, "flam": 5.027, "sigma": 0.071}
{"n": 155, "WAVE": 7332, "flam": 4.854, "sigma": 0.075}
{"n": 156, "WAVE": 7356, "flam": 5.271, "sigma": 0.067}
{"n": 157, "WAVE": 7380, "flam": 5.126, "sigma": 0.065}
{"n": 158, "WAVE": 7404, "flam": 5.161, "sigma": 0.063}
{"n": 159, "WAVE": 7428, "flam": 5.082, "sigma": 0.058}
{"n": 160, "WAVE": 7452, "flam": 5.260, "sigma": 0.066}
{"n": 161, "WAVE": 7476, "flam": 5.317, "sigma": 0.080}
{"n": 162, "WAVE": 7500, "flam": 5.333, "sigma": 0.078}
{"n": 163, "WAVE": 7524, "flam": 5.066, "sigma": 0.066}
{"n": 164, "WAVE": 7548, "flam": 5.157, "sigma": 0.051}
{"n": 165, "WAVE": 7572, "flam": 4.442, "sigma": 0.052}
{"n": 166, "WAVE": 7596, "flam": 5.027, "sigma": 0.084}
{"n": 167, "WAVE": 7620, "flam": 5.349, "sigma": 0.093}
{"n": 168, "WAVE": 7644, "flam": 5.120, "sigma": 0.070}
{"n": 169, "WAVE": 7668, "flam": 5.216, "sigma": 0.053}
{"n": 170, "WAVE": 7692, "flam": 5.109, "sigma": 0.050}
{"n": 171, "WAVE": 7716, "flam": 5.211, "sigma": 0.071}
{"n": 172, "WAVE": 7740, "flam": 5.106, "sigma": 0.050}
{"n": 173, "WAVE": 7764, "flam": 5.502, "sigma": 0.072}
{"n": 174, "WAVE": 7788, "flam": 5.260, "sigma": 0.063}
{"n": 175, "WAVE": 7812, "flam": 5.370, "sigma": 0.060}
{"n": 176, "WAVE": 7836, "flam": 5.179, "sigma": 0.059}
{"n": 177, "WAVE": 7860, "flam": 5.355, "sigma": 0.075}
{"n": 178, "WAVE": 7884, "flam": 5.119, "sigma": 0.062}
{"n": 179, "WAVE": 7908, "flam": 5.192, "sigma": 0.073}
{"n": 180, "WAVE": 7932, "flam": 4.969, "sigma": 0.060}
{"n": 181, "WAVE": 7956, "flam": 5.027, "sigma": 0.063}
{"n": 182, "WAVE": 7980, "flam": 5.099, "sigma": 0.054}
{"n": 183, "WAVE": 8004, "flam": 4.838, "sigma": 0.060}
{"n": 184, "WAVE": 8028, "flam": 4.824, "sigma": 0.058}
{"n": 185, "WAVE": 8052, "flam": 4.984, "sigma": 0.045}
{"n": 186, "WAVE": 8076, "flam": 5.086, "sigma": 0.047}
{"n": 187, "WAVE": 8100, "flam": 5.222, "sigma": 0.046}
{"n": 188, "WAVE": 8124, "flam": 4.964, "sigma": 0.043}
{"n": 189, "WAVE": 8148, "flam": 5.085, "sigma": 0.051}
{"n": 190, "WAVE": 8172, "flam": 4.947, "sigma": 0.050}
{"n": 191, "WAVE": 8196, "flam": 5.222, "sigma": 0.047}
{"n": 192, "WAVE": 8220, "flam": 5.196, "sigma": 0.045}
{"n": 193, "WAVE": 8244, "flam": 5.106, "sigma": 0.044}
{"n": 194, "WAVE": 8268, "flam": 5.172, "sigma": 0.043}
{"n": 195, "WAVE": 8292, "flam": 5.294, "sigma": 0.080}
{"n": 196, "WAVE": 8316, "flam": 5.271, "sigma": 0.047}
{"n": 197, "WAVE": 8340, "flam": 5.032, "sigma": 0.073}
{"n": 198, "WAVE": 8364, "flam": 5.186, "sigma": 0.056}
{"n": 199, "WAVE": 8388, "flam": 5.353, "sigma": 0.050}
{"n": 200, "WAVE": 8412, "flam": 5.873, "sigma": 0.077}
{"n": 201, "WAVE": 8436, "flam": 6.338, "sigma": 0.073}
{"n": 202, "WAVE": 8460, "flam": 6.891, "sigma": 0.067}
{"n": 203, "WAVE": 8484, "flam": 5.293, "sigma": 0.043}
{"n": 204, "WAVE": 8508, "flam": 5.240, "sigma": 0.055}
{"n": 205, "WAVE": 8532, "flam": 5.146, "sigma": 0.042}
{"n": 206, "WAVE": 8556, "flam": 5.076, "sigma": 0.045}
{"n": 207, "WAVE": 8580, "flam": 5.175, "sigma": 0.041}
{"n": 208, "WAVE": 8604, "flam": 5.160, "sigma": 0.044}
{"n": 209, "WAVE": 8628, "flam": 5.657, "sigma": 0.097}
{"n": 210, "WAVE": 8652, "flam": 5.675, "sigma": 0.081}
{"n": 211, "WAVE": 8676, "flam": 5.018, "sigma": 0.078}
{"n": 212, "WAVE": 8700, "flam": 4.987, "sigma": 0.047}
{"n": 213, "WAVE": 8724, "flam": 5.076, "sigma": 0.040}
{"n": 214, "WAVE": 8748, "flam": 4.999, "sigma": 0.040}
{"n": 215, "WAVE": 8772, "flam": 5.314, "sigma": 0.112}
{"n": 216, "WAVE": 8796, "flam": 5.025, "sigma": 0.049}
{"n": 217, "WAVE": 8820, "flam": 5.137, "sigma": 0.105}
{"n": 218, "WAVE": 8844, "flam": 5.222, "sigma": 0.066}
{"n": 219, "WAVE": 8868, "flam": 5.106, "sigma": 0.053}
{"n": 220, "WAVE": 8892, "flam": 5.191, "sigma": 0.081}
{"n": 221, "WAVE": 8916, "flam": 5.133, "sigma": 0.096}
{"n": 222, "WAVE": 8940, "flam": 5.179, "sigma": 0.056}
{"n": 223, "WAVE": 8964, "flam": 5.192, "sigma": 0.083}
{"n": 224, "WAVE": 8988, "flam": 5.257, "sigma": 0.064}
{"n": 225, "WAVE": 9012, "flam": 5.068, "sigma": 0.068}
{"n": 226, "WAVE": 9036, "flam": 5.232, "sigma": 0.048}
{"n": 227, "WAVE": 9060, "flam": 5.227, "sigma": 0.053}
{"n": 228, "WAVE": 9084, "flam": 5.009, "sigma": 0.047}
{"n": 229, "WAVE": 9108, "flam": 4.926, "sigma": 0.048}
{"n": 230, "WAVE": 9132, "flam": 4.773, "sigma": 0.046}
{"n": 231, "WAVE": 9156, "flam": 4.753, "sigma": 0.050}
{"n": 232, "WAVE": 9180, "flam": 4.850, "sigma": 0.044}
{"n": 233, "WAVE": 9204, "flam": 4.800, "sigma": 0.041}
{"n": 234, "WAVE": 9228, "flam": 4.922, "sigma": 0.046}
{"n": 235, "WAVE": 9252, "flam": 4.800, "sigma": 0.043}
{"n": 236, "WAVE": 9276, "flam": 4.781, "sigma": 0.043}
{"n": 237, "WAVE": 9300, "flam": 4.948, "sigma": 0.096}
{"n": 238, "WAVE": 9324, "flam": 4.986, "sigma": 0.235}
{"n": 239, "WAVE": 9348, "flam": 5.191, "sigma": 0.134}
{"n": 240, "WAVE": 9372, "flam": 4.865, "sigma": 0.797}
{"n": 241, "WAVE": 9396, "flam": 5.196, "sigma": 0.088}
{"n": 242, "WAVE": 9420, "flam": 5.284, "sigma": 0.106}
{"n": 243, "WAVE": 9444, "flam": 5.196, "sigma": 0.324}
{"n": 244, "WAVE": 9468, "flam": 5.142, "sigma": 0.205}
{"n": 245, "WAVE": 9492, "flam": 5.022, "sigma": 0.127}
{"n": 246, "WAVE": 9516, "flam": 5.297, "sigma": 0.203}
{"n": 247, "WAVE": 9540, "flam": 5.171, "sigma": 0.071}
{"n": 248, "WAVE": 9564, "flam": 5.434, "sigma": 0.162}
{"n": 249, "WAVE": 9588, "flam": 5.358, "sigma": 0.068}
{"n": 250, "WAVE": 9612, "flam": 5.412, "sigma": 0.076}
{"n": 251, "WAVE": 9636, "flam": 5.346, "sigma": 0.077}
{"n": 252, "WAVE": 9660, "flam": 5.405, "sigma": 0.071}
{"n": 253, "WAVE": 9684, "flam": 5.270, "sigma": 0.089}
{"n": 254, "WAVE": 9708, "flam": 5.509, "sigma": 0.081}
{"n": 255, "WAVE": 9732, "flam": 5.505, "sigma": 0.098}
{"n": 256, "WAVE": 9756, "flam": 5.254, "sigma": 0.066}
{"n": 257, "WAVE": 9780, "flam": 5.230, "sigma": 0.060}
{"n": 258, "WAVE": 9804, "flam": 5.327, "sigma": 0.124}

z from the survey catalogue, 0.284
